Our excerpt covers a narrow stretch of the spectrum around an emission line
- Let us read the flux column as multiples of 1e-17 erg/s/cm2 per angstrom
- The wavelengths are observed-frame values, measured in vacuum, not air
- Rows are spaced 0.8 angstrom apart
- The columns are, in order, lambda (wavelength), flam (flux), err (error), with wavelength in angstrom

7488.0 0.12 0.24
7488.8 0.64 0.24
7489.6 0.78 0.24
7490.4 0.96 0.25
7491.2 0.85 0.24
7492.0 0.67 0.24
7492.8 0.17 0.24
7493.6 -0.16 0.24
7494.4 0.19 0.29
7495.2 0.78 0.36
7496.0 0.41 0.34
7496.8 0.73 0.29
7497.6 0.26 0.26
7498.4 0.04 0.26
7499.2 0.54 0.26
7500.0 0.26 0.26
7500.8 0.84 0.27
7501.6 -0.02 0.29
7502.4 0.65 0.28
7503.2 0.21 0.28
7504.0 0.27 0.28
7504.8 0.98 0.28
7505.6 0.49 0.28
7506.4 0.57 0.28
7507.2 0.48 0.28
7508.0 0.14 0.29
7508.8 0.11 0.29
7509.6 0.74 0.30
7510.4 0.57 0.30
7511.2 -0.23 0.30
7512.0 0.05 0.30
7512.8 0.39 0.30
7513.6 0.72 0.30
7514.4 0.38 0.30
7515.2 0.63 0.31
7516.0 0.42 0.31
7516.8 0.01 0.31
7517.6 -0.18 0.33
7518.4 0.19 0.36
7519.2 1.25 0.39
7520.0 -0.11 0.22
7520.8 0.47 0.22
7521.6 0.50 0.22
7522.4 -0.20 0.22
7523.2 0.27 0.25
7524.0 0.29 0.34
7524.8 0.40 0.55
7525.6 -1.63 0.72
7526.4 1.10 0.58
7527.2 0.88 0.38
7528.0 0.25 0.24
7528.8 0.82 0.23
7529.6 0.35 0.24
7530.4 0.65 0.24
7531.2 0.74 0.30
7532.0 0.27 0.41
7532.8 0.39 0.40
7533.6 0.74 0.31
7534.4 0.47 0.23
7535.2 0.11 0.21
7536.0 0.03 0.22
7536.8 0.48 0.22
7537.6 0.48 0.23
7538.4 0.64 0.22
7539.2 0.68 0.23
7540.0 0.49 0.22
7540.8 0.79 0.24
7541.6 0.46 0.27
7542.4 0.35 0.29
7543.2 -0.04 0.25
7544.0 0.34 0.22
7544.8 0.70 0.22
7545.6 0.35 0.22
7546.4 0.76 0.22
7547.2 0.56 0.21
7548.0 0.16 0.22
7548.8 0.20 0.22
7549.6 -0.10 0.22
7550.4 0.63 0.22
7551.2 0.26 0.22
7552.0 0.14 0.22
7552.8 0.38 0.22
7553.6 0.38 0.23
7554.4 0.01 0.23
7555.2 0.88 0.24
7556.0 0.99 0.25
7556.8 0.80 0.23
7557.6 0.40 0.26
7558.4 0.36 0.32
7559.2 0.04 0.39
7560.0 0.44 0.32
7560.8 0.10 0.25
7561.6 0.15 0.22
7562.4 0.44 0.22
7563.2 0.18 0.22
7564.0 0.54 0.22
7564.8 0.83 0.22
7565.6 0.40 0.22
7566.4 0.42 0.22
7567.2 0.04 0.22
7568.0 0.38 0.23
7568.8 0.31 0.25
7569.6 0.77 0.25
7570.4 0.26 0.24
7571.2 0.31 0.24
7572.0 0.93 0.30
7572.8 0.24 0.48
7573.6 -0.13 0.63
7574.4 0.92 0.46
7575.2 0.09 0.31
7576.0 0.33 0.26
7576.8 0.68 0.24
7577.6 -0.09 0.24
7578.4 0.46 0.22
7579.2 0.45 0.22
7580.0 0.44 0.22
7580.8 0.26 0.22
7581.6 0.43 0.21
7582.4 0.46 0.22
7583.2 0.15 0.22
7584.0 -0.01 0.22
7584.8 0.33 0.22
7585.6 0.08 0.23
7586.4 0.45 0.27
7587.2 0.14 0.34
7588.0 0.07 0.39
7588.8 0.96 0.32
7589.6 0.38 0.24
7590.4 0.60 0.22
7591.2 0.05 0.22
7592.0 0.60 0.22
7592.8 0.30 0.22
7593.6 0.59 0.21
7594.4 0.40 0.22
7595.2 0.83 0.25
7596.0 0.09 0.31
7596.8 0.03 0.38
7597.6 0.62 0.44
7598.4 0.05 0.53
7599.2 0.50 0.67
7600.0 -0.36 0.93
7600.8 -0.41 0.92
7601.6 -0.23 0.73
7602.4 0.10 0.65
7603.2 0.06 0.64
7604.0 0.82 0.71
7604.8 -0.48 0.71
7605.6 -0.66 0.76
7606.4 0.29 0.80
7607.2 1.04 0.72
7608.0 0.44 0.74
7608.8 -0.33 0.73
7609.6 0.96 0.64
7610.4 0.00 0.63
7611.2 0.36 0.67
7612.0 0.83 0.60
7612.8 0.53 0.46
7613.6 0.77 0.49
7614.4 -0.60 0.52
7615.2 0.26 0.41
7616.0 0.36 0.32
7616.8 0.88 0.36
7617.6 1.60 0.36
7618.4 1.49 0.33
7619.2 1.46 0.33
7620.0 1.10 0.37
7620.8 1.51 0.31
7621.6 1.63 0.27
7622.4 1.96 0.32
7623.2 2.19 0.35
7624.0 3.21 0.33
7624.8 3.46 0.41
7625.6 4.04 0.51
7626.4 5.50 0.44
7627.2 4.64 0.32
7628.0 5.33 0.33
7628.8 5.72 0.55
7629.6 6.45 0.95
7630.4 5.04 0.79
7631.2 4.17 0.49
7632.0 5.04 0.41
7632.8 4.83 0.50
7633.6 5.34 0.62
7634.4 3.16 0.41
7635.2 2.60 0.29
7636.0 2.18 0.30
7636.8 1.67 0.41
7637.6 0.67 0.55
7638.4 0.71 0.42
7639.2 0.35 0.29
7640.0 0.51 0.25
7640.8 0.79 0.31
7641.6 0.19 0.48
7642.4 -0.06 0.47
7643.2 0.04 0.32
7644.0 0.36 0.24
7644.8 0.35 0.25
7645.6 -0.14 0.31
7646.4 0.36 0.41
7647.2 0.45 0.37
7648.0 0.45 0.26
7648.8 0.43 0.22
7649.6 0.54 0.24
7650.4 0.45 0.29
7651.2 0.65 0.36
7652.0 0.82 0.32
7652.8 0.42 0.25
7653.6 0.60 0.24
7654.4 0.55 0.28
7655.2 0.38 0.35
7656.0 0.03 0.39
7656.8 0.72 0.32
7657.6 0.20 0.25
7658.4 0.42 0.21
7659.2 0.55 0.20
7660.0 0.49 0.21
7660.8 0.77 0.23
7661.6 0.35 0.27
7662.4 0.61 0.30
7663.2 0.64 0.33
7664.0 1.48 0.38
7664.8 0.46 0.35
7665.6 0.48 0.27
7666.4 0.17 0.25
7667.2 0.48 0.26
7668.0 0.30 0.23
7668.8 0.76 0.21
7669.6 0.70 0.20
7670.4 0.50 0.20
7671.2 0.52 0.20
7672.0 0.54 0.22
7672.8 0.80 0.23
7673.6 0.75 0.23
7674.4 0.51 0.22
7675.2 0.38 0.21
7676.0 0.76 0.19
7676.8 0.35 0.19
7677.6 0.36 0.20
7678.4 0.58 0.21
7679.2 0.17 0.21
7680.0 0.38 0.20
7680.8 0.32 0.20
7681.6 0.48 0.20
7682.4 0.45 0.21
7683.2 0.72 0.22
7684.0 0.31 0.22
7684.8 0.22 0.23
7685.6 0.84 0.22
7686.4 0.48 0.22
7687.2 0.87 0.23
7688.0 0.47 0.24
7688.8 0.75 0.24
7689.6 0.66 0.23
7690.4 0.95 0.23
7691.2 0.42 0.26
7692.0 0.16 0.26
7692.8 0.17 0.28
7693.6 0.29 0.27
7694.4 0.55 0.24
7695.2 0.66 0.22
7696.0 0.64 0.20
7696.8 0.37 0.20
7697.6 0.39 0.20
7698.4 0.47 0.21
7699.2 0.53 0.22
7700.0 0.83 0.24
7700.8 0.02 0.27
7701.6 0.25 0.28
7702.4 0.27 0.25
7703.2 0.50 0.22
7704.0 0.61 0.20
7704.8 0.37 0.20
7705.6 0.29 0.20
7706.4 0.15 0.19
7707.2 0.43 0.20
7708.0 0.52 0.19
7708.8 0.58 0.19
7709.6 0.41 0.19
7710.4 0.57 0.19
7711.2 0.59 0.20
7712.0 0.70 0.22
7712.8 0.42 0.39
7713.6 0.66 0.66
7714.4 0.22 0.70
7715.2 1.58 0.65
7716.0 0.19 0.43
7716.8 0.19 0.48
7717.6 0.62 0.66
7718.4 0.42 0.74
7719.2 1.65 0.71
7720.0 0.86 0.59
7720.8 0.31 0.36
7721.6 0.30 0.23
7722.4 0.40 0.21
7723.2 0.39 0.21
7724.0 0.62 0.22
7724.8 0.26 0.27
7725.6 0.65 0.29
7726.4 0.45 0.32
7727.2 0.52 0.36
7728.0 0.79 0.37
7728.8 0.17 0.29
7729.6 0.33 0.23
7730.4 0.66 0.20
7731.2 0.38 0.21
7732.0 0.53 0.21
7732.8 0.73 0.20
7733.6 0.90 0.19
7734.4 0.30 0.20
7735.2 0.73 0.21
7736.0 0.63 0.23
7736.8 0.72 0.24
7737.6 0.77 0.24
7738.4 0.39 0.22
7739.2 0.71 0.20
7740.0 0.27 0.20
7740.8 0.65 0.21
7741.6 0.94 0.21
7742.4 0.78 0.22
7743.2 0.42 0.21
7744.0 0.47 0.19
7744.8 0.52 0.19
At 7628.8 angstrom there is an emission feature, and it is [O II]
